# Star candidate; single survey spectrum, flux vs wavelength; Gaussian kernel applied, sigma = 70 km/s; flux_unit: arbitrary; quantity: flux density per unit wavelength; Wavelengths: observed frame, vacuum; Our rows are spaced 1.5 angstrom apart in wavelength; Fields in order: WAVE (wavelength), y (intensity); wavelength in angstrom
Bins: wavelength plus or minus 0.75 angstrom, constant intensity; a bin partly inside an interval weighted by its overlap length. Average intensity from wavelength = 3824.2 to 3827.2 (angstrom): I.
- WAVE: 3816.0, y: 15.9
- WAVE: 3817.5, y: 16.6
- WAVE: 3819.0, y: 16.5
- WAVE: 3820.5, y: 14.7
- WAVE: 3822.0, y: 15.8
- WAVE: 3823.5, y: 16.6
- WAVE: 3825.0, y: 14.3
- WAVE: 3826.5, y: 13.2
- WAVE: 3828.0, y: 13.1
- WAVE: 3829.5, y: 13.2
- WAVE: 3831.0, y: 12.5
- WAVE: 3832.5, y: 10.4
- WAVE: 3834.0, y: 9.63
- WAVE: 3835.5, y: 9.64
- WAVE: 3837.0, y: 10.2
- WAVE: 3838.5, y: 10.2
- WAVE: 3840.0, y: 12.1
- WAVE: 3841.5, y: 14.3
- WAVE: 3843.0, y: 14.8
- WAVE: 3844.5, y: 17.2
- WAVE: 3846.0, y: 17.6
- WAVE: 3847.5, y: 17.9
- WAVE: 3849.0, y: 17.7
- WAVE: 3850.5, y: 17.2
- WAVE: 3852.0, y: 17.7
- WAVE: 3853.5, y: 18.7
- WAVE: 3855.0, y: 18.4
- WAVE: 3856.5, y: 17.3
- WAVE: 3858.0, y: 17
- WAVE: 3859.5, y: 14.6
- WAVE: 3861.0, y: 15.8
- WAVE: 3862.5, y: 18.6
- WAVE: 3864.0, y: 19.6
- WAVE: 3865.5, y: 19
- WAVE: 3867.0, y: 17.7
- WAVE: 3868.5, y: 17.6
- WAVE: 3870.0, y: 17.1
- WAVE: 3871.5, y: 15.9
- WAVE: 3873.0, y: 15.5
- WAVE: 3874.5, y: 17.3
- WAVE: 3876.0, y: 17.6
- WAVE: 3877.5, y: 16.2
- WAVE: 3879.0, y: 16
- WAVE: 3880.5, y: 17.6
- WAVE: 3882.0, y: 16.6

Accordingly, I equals 13.8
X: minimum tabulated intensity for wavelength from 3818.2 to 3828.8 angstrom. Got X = 13.1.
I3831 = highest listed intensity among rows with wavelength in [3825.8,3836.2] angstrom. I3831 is 13.2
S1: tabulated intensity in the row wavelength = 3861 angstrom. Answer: 15.8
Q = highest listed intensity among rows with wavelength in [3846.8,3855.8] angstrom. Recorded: 18.7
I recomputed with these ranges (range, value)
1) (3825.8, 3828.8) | 13.2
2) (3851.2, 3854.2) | 18.2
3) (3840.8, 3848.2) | 16.4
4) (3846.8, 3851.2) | 17.6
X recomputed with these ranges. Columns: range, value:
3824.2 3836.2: 9.63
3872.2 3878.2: 15.5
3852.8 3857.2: 17.3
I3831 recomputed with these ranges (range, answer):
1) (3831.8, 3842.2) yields 14.3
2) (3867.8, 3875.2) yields 17.6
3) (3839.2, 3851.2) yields 17.9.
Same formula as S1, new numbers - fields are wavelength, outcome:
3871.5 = 15.9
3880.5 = 17.6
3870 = 17.1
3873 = 15.5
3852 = 17.7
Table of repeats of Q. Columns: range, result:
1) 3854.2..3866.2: 19.6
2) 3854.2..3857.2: 18.4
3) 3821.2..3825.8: 16.6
